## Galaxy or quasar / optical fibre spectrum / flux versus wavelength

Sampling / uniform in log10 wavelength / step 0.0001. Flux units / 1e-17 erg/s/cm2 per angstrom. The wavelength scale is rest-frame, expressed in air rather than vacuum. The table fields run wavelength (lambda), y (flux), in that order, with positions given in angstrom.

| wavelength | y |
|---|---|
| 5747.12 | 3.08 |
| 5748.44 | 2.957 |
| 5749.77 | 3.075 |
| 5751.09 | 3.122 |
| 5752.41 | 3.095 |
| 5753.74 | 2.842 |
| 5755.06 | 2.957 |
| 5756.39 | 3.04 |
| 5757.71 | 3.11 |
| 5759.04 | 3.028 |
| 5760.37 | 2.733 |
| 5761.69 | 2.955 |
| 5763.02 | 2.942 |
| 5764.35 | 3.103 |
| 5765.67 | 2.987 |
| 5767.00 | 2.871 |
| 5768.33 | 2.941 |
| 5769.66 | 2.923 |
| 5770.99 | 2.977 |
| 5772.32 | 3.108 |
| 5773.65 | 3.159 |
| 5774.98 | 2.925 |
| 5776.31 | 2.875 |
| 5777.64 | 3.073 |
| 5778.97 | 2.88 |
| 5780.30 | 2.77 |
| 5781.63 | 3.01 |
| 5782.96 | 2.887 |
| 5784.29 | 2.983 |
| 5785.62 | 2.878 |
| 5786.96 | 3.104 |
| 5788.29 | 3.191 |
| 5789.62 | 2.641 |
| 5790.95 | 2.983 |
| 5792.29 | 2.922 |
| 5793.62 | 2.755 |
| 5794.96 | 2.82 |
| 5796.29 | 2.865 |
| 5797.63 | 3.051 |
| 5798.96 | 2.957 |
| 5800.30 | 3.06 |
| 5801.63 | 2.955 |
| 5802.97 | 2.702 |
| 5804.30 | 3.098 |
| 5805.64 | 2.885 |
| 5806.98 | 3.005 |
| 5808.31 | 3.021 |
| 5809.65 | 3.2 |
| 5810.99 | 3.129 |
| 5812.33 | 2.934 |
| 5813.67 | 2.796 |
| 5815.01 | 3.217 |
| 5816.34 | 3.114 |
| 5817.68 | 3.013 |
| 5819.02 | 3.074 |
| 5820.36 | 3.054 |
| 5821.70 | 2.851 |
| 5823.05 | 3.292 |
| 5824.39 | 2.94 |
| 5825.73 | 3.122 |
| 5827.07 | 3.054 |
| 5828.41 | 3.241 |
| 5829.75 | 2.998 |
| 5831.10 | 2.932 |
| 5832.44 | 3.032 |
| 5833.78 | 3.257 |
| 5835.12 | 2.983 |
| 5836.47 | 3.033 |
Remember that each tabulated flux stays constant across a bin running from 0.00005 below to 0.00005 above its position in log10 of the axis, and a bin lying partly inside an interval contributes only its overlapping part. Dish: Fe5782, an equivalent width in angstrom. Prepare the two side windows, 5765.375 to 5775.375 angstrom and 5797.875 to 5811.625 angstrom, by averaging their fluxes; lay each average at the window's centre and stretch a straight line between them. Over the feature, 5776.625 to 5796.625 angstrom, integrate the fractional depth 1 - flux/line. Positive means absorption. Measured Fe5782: 0.5 angstrom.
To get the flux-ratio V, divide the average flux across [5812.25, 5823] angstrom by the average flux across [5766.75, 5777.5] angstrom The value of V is 1.02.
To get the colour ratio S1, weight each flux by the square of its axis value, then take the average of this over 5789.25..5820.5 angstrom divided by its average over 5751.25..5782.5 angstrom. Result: 1.01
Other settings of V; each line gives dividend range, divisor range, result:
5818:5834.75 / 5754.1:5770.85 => 1.04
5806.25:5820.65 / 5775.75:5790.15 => 1.04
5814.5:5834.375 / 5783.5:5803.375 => 1.05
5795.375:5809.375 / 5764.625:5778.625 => 0.99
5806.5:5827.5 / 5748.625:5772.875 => 1.02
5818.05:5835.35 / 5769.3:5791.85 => 1.03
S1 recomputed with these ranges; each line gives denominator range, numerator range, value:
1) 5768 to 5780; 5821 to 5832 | 1.04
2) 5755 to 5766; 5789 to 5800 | 0.98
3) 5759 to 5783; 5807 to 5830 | 1.05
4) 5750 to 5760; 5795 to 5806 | 0.99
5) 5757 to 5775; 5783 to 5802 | 0.99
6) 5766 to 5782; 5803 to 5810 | 1.03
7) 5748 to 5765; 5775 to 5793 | 0.99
